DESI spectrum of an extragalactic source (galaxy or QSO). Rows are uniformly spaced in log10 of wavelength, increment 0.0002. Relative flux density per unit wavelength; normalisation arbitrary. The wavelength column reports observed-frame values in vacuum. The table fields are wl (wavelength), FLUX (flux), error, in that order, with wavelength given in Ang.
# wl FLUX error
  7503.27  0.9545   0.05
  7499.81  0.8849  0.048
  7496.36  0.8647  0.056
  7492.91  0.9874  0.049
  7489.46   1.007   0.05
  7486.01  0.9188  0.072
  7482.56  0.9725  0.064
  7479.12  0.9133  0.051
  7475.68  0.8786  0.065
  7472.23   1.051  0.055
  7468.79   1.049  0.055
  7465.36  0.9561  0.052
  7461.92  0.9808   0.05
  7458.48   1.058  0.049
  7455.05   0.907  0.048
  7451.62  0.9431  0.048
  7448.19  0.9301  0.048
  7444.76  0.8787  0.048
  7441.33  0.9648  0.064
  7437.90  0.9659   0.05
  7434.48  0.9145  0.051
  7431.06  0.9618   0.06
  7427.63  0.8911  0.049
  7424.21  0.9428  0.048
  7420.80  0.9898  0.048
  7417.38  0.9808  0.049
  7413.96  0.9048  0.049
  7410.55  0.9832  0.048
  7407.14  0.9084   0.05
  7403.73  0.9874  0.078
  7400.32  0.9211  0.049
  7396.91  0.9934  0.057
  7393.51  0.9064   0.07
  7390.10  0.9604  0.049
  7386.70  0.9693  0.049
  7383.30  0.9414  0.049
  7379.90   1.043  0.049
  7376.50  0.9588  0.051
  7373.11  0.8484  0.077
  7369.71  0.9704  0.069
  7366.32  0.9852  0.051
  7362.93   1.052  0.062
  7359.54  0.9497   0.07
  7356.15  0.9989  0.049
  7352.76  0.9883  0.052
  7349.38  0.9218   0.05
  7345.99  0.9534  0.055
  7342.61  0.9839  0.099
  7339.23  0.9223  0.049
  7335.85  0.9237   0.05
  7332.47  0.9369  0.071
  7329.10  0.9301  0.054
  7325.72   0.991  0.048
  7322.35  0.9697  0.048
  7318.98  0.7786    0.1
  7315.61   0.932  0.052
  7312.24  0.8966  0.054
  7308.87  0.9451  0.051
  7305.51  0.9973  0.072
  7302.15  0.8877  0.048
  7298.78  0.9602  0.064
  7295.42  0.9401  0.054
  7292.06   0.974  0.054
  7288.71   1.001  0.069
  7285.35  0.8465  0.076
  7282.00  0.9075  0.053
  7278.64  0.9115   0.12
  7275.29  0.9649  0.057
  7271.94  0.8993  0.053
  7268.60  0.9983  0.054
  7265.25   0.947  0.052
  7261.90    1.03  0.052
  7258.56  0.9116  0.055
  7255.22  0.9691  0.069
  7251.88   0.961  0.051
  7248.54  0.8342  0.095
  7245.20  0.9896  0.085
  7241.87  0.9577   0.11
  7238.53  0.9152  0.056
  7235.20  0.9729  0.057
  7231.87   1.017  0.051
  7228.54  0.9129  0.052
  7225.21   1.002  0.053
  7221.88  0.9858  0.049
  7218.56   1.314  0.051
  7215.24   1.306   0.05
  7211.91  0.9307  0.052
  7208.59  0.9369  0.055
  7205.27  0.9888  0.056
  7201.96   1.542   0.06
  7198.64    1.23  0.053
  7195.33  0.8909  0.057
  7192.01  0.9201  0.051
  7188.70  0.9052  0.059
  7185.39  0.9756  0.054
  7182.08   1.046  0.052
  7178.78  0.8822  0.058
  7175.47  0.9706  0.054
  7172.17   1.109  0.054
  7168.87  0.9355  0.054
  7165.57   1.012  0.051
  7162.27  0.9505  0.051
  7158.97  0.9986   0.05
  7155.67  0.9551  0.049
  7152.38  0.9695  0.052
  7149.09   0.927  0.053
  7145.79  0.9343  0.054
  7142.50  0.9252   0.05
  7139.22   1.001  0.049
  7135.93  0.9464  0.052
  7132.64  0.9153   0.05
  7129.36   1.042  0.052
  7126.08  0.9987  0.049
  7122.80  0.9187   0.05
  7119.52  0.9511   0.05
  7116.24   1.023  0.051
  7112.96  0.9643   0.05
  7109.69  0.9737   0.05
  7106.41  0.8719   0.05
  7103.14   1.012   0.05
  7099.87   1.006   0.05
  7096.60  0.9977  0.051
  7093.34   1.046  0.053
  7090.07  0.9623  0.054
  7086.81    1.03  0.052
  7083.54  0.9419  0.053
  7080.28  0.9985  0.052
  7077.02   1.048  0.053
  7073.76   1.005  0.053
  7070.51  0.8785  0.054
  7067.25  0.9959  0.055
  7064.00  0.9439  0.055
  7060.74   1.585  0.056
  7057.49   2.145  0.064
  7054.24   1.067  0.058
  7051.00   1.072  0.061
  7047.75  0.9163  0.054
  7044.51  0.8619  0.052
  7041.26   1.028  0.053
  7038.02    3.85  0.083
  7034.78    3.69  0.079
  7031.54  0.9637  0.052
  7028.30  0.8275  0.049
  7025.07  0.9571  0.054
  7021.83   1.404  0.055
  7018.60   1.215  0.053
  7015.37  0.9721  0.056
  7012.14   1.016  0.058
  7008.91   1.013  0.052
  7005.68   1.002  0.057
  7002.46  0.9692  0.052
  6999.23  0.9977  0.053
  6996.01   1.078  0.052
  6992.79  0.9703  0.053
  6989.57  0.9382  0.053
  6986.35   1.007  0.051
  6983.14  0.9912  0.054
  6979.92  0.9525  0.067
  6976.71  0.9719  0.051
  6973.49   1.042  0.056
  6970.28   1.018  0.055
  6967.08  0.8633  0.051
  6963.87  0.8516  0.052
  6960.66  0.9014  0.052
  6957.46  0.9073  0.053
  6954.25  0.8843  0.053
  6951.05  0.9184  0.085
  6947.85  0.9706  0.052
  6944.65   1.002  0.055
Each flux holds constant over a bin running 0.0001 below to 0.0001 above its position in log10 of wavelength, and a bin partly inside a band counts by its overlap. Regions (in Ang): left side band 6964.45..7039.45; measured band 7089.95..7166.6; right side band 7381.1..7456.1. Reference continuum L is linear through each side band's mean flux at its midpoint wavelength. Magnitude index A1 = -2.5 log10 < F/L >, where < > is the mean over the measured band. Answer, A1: 0.18 mag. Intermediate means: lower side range 1.24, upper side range 0.944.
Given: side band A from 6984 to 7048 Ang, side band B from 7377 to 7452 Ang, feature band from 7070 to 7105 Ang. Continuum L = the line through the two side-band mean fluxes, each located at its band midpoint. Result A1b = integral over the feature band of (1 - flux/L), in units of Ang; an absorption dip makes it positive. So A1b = 6.6 Ang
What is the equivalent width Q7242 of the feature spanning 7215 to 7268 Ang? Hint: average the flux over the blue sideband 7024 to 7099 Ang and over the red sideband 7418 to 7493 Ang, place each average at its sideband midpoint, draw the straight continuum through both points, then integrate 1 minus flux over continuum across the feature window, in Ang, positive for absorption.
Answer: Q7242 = 6.9 Ang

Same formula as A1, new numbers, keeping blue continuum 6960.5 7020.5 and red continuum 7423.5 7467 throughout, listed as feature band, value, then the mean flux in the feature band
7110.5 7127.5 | 0.009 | 0.971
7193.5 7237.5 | -0.114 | 1.08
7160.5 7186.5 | -0.013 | 0.986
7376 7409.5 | -0.009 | 0.959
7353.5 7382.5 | -0.024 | 0.975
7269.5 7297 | 0.034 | 0.933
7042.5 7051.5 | 0.055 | 0.938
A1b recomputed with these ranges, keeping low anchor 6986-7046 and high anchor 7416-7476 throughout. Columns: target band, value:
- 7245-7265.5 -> 3.1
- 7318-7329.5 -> 1.5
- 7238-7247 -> 1.3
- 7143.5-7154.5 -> 2.4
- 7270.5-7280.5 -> 1.6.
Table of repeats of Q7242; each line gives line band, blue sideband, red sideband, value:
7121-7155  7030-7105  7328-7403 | 7.36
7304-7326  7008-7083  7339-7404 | 2.14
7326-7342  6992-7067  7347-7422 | 1.20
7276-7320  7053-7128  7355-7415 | 2.89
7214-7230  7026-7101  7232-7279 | -1.41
